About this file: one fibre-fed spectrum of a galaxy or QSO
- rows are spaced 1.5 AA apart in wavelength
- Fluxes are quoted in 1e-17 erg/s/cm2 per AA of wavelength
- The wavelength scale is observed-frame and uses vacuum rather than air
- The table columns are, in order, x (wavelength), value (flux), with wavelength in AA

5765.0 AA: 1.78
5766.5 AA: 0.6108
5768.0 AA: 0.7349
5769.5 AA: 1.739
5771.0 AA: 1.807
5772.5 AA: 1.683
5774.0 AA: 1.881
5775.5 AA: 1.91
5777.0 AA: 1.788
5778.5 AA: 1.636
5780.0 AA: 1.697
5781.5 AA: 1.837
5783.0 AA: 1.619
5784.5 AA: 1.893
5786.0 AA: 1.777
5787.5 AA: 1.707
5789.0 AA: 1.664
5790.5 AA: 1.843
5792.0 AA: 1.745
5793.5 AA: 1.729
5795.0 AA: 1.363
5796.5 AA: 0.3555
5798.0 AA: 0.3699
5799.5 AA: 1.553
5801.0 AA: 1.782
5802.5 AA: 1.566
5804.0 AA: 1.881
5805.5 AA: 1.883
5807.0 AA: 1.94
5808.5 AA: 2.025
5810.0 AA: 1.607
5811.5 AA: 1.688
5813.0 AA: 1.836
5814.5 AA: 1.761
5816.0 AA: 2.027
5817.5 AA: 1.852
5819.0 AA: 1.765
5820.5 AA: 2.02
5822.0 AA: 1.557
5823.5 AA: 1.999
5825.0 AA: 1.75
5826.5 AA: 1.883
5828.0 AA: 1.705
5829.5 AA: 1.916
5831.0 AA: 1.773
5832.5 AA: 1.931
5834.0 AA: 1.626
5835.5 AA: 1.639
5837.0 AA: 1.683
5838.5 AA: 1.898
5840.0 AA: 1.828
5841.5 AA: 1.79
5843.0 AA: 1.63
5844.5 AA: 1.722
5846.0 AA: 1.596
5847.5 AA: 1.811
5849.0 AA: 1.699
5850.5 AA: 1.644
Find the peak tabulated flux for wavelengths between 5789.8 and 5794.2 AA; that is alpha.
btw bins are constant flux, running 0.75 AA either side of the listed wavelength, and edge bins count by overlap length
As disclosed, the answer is 1.843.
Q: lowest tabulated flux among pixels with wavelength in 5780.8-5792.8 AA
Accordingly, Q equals 1.619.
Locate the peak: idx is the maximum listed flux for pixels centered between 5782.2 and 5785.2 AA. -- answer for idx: 1.893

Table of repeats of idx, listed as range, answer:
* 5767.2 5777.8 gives 1.91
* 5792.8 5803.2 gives 1.782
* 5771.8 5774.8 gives 1.881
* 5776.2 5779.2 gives 1.788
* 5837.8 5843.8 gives 1.898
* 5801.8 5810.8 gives 2.025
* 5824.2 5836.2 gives 1.931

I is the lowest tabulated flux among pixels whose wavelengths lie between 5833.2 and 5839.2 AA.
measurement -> 1.626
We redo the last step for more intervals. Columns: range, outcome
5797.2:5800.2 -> 0.3699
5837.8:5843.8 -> 1.63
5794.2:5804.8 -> 0.3555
